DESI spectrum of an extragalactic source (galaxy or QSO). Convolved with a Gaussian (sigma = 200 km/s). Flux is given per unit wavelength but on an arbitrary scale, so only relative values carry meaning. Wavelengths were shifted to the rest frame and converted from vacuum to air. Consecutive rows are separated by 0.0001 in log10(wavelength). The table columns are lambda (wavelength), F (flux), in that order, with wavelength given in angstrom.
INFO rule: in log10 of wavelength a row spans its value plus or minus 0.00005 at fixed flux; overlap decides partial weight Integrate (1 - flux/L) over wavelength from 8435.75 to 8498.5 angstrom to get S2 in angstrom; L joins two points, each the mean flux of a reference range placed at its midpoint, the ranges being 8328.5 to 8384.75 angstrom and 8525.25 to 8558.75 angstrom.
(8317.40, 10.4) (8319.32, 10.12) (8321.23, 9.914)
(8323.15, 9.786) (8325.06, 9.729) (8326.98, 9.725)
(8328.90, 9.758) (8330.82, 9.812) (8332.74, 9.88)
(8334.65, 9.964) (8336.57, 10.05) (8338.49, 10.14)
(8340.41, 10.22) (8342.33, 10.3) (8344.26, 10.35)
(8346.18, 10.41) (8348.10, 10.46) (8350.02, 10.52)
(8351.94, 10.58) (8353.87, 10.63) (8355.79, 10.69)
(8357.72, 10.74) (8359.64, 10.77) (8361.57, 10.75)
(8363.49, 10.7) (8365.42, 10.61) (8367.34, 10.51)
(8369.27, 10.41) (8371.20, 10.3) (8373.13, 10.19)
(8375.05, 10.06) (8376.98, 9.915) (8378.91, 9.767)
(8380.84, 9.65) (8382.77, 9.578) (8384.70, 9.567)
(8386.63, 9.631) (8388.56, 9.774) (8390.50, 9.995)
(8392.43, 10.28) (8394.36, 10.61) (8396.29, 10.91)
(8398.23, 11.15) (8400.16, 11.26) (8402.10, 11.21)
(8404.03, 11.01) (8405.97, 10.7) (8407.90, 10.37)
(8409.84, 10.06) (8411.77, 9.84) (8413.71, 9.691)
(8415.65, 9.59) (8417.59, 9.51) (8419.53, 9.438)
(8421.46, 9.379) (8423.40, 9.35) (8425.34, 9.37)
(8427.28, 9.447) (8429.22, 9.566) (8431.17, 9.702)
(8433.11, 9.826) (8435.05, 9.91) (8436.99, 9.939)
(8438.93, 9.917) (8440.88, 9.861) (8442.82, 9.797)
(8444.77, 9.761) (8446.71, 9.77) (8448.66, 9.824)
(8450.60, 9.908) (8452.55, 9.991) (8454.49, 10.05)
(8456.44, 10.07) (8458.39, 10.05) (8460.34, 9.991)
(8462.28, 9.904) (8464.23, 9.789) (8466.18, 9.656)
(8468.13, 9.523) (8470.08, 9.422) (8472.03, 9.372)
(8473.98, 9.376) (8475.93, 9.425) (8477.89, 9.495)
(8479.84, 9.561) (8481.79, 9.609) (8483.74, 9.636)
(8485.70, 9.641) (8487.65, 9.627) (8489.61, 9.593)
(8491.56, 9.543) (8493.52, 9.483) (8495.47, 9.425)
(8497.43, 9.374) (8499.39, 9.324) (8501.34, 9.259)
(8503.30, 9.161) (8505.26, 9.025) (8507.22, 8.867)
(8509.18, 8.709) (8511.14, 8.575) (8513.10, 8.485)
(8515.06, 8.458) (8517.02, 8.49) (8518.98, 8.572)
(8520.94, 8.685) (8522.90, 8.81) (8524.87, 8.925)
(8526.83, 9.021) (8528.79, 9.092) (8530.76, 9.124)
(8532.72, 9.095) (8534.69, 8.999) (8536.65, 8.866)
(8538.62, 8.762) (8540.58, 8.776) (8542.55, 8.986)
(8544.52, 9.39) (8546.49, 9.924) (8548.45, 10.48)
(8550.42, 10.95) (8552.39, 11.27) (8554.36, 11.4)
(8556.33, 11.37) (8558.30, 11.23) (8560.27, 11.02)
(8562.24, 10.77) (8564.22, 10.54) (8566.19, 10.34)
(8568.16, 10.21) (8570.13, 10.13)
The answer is 1.7 angstrom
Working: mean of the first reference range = 10.3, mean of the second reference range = 9.77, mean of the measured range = 9.7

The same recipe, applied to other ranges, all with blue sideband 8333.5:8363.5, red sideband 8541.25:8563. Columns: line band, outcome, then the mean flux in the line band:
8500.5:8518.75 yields 3.1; 8.77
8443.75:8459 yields 0.9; 9.92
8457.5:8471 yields 1.0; 9.76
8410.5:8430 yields 1.8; 9.53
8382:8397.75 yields 0.6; 10.1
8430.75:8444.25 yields 0.8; 9.85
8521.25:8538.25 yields 2.6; 8.97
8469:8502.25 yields 3.3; 9.48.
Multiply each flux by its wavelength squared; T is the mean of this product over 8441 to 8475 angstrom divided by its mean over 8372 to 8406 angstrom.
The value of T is 1.0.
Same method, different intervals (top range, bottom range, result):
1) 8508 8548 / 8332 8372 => 0.89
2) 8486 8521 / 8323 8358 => 0.92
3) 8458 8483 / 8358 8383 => 0.96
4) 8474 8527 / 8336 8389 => 0.92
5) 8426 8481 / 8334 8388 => 0.97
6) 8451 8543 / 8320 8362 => 0.94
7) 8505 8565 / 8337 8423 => 0.96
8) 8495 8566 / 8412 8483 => 1.00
